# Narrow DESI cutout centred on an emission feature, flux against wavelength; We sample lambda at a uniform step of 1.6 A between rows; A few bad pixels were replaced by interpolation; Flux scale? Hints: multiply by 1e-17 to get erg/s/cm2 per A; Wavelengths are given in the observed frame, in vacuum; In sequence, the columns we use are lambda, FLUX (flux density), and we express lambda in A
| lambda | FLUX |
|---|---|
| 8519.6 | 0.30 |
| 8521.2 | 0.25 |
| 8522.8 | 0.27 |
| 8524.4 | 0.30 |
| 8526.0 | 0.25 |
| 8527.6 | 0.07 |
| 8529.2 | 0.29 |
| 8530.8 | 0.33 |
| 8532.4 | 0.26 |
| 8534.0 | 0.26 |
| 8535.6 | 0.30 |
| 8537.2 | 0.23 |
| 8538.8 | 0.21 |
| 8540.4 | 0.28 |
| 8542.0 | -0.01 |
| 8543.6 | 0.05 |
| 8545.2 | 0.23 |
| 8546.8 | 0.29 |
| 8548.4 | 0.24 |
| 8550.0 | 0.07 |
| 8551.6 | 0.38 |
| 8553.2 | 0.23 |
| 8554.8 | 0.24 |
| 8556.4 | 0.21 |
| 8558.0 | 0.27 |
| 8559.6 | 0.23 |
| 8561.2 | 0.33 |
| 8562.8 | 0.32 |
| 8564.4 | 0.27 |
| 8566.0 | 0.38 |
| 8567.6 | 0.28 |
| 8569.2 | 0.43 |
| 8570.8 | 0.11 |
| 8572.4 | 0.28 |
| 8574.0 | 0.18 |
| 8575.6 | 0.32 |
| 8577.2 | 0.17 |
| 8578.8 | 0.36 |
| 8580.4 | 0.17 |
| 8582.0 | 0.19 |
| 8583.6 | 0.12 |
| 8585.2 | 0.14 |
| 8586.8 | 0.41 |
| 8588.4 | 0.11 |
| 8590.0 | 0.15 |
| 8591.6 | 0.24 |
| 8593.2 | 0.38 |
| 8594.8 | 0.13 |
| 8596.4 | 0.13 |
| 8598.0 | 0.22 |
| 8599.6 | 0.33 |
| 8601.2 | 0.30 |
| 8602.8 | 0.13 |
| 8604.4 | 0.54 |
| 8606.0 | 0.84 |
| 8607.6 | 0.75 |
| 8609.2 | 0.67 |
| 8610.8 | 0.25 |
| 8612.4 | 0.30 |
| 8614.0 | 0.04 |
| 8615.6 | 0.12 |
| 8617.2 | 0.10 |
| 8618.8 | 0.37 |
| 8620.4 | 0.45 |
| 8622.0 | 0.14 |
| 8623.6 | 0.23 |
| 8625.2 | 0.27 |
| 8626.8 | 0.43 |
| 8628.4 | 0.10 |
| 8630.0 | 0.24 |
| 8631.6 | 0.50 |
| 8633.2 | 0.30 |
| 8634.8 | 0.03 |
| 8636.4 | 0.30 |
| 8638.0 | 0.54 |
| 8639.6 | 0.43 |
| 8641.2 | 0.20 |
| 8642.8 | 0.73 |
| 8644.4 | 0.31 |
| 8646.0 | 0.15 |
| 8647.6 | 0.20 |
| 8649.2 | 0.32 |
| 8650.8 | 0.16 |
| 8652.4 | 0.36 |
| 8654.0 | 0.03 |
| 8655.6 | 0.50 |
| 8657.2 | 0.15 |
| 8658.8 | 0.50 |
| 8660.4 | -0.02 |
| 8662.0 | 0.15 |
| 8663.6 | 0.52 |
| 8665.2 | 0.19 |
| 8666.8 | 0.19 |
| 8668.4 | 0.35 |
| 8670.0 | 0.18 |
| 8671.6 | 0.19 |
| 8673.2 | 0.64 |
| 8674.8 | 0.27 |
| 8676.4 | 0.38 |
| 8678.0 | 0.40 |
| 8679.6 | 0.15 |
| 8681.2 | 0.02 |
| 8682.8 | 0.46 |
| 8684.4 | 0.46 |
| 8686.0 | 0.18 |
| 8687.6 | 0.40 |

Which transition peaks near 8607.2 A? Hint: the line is H-gamma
